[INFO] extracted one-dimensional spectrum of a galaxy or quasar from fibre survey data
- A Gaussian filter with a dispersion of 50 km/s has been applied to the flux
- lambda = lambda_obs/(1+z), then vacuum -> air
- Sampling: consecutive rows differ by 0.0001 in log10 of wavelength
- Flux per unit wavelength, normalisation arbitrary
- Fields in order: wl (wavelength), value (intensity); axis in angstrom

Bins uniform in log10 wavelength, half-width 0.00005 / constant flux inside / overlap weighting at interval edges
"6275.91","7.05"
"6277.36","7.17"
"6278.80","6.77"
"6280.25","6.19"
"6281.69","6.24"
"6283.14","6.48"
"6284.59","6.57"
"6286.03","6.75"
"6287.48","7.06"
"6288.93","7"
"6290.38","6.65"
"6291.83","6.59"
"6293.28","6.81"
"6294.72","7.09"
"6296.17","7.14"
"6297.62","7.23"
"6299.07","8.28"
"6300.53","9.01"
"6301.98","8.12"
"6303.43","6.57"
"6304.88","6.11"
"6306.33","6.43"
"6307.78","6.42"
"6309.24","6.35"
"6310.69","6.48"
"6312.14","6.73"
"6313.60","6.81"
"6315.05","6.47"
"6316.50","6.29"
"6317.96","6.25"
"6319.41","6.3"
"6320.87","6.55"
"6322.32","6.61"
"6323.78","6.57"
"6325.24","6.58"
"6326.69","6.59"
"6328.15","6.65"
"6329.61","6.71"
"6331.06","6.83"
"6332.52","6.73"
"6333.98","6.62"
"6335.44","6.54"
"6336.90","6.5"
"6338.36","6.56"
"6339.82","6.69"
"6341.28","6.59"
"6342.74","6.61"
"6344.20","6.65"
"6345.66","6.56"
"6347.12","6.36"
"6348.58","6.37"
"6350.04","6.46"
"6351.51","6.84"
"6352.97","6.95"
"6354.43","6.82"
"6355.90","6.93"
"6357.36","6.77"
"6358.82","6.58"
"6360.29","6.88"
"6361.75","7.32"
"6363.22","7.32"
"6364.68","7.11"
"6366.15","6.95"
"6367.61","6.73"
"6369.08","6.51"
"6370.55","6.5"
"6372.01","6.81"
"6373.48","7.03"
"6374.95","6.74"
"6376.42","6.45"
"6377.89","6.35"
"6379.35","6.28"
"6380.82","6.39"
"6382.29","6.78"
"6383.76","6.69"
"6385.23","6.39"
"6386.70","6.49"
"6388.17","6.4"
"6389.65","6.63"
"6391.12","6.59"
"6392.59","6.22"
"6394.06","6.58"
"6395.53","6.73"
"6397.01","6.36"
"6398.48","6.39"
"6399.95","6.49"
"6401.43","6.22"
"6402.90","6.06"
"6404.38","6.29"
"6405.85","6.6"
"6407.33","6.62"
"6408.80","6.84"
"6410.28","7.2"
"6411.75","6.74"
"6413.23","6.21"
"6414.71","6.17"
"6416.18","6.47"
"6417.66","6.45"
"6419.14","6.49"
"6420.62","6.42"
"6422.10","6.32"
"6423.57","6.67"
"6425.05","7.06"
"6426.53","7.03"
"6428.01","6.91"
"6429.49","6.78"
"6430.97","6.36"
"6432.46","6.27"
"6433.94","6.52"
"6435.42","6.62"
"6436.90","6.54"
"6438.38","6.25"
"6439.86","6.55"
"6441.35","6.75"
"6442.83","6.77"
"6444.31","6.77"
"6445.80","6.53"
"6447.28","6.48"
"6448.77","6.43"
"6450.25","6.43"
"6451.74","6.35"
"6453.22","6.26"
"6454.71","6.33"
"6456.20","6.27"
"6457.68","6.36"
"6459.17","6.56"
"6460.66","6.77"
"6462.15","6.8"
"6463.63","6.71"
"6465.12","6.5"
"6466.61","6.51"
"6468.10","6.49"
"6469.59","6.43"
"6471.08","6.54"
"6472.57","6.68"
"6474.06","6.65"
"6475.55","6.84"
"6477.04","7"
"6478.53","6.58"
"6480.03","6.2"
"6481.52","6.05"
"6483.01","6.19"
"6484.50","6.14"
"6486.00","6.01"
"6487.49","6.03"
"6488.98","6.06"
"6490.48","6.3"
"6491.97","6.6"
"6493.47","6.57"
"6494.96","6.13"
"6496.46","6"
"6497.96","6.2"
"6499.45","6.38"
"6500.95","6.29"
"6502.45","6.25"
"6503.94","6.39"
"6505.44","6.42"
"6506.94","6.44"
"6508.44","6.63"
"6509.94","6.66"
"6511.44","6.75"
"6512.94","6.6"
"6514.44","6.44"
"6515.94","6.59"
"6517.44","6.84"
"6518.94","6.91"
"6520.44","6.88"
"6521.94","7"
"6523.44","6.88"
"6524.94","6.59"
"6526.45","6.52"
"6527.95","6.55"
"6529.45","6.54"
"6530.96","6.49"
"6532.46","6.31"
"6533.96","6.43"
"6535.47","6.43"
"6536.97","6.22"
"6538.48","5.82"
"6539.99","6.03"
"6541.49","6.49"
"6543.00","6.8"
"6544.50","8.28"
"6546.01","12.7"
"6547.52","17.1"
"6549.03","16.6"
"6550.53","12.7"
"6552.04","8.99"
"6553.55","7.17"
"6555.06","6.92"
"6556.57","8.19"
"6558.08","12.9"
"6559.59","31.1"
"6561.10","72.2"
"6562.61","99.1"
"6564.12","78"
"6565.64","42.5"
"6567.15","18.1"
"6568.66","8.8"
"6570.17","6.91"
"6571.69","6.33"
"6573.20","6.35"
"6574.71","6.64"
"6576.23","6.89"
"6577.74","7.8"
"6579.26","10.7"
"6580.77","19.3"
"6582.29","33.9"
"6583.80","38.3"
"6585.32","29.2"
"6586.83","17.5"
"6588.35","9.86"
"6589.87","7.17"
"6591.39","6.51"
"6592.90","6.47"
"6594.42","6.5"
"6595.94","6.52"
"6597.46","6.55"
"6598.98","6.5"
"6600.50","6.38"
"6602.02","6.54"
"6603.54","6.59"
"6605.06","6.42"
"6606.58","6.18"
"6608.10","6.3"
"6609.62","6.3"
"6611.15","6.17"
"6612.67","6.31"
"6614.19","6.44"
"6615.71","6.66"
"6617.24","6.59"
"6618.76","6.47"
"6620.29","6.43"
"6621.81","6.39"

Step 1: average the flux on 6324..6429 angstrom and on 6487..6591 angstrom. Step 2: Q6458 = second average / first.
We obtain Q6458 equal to 2.00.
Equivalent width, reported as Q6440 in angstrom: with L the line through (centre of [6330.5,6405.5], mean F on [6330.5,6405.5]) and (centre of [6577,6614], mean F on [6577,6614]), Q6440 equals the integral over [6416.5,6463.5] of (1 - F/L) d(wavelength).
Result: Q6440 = 8.7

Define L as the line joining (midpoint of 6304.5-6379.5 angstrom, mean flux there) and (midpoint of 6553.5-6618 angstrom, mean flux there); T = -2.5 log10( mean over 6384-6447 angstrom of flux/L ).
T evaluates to 0.41 mag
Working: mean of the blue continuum 6.64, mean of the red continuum 16.5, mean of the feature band 6.54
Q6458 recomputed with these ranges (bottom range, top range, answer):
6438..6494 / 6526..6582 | 2.58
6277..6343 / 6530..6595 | 2.57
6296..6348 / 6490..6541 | 0.96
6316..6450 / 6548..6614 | 2.54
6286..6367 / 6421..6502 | 0.96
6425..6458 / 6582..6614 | 1.63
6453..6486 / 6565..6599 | 2.12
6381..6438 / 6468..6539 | 0.99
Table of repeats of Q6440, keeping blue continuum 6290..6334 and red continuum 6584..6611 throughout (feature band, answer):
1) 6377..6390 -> 1.6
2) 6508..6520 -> 2.6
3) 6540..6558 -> -2.6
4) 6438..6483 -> 8.6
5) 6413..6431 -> 2.7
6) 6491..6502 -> 2.7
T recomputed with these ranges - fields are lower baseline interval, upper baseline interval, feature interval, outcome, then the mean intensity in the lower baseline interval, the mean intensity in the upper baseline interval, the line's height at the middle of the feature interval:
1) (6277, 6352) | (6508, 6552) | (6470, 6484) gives 0.16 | 6.72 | 7.78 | 7.52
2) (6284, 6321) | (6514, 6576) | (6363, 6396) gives 0.38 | 6.85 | 15.1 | 9.47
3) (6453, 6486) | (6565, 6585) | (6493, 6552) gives 0.48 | 6.48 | 16.5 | 11.5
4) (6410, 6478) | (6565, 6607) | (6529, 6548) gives 0.33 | 6.57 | 12.4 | 10.4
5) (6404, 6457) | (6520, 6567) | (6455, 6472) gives 0.43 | 6.55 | 17.5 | 9.74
